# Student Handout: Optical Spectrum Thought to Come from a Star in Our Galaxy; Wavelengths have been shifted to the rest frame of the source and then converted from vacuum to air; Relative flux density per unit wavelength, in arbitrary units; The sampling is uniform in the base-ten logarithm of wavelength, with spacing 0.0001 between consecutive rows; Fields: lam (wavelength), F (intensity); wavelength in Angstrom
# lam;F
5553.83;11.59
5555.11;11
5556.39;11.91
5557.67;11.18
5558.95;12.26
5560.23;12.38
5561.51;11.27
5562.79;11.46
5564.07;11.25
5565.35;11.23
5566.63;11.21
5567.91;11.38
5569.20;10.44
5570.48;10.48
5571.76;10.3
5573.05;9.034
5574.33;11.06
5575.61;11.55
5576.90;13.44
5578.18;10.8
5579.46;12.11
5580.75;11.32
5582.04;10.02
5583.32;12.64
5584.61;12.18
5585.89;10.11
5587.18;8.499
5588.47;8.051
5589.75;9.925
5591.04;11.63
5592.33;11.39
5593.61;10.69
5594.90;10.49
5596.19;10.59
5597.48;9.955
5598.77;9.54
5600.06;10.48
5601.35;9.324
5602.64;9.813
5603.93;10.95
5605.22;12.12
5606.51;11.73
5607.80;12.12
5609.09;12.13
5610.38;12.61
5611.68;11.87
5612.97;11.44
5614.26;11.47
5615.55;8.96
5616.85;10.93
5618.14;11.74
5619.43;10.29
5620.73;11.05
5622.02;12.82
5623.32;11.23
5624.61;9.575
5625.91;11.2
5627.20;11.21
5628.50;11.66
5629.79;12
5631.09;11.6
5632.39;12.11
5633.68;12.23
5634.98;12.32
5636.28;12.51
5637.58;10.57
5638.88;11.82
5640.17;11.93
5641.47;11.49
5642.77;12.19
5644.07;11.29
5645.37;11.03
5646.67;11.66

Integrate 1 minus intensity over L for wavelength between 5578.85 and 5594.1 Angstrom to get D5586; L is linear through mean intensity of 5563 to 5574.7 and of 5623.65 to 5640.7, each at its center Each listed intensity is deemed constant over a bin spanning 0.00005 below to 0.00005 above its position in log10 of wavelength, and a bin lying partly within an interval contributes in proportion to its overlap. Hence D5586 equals 0.4 Angstrom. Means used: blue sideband 10.7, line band 10.7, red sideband 11.6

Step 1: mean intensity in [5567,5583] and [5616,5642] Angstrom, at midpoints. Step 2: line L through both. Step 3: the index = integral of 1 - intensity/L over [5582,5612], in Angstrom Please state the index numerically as 1.2 Angstrom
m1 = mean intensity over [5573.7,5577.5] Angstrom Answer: 12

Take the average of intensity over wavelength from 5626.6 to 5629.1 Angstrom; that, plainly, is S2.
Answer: 11.4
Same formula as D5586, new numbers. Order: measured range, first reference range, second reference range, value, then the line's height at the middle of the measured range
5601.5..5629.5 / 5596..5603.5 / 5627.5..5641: -1.21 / 10.8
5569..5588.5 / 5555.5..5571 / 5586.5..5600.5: -0.22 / 10.7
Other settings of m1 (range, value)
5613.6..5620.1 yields 10.7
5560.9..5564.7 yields 11.3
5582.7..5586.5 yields 11.7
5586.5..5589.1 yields 8.28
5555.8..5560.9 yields 11.9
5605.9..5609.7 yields 12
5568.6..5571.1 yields 10.5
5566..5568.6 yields 11.3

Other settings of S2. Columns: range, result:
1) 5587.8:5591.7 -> 9.86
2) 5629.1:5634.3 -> 12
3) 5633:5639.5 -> 11.9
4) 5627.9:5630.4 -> 11.9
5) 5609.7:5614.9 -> 11.8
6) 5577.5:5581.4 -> 11.4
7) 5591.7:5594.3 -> 11.1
